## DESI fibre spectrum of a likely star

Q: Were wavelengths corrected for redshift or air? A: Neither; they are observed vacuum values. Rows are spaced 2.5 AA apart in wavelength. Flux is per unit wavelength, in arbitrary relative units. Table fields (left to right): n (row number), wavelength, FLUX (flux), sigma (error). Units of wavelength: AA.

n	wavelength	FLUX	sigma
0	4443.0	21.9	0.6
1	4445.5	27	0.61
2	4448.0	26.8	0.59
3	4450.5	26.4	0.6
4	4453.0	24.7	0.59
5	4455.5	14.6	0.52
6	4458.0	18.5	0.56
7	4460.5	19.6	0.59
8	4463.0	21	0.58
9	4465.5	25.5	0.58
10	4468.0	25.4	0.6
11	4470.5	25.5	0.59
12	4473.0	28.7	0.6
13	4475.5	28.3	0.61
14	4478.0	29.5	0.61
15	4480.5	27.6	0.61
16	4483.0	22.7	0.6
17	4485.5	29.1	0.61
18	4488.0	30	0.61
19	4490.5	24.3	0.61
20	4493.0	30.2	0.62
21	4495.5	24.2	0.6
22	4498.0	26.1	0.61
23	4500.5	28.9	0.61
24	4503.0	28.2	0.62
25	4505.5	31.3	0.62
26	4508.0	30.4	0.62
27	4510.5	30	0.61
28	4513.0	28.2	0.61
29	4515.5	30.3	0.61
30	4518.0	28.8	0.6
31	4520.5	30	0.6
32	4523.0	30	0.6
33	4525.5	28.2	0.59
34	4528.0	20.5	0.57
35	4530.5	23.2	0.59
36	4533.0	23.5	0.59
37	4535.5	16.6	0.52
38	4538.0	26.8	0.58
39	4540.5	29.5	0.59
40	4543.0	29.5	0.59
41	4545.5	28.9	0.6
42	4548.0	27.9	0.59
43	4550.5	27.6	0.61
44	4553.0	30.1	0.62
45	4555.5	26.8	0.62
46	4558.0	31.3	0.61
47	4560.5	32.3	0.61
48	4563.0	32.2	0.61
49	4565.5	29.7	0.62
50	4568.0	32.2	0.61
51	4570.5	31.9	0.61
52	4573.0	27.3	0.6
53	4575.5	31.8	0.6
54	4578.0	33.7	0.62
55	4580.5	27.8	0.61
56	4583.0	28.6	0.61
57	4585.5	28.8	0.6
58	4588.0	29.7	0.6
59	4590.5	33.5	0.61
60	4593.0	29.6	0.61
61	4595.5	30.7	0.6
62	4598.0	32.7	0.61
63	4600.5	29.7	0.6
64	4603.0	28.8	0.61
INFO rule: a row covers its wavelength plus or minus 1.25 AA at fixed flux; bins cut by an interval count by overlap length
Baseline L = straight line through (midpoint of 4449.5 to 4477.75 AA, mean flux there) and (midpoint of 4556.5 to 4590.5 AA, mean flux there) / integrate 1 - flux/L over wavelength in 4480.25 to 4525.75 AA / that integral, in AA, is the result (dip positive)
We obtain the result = -3.8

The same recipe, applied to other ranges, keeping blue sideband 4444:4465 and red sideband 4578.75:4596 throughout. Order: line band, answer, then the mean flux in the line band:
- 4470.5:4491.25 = -3.1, 27.5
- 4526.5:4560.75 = 1.1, 26.6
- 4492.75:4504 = -1.1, 27.3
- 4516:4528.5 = -0.9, 28.1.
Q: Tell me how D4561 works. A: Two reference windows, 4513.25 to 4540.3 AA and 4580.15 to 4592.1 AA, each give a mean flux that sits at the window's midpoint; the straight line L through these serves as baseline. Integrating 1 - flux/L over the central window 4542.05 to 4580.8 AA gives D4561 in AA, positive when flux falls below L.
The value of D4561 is -2.6 AA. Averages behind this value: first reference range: 26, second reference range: 29.8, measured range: 30.1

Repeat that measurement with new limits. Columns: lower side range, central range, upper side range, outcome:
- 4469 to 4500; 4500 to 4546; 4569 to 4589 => 1.4 AA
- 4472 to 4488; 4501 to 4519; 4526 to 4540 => -3.3 AA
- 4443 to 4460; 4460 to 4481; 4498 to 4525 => -0.8 AA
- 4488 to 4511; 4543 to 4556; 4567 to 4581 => 0.7 AA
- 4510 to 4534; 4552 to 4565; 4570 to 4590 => -0.7 AA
